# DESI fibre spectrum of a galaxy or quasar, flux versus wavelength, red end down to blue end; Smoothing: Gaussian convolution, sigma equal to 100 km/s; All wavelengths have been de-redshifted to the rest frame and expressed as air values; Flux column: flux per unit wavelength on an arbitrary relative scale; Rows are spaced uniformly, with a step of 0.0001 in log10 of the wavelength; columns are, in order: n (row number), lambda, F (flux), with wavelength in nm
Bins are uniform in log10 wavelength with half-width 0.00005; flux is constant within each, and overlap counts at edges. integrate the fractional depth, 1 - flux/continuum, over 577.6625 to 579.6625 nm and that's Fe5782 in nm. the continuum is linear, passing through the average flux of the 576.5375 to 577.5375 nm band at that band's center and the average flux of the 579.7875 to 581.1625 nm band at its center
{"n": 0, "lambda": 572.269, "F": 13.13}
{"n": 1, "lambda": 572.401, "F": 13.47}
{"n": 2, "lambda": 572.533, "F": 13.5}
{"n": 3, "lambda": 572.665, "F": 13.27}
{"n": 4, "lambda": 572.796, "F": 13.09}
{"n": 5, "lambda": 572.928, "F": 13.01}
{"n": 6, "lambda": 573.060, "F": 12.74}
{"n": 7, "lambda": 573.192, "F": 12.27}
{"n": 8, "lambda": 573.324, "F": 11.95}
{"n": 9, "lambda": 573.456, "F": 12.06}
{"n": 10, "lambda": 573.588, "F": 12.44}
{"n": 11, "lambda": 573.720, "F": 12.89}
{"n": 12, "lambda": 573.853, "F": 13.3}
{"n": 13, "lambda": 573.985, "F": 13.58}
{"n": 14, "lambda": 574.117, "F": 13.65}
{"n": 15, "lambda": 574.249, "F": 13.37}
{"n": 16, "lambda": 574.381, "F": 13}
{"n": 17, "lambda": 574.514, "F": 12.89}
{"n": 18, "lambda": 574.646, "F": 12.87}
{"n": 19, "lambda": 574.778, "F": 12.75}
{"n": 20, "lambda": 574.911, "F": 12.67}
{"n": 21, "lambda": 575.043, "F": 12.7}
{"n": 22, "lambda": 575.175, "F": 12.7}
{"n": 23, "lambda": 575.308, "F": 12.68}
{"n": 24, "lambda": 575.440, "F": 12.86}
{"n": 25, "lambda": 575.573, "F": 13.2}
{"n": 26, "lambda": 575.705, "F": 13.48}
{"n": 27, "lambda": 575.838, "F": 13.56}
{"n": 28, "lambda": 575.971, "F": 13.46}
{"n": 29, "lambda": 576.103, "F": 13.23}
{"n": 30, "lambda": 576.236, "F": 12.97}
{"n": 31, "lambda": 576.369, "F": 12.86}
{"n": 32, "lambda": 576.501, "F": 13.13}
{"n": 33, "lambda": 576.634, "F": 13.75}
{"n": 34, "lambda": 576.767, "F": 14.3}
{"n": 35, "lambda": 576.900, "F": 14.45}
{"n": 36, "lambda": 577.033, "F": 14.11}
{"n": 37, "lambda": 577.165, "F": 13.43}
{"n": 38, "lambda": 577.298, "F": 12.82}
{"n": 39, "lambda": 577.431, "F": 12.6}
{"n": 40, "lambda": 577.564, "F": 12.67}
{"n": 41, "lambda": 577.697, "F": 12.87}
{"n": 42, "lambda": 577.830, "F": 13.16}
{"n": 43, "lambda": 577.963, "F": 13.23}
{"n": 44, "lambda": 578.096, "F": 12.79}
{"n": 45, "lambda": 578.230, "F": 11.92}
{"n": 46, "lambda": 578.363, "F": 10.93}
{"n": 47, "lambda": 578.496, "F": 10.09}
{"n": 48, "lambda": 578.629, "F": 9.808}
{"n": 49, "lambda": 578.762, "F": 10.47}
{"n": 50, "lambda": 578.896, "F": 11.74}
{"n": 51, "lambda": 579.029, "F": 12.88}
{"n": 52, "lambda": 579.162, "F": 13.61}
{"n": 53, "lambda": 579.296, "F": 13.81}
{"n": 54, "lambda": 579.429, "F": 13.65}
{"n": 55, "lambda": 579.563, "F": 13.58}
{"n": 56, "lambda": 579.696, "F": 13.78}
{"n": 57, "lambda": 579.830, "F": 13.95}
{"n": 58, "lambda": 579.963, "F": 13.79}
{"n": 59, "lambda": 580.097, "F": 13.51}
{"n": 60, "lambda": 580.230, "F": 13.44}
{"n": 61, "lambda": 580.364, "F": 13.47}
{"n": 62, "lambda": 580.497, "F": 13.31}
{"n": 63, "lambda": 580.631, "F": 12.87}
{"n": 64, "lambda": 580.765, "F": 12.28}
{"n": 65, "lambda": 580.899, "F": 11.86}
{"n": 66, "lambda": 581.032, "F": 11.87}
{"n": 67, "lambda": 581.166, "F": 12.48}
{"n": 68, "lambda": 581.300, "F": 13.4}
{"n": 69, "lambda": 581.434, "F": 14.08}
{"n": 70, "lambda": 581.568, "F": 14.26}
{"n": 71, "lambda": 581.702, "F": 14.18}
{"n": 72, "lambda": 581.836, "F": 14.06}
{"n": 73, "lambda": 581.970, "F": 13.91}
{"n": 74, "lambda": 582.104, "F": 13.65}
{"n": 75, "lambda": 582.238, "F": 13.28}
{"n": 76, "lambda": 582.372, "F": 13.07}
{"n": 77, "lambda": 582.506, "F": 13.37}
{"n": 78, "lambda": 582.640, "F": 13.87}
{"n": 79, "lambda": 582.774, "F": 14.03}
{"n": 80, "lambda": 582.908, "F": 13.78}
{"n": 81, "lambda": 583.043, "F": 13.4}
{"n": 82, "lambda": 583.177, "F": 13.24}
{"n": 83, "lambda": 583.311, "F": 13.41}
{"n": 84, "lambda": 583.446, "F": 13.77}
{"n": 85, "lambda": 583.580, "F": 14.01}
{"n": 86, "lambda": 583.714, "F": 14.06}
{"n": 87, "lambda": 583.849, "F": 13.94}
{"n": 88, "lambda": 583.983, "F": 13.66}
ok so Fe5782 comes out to 0.15 nm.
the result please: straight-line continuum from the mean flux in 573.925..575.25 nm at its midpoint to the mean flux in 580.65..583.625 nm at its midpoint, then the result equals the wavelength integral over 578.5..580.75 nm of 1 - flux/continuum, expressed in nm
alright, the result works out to 0.07 nm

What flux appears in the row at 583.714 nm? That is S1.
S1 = 14.06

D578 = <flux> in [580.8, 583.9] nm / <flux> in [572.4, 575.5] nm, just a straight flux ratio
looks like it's 1.0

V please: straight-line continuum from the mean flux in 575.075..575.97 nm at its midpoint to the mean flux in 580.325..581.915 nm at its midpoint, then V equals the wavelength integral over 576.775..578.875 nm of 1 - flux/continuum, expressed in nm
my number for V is 0.12 nm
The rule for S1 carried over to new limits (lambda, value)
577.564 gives 12.67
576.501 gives 13.13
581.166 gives 12.48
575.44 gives 12.86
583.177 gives 13.24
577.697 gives 12.87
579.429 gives 13.65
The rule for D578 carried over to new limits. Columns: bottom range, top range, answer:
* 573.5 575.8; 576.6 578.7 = 0.97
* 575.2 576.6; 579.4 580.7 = 1.03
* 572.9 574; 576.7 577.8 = 1.06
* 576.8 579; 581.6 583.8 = 1.11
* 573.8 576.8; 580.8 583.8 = 1.03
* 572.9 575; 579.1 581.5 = 1.03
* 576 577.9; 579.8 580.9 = 0.99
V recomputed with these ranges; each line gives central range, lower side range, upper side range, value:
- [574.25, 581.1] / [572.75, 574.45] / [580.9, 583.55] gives 0.13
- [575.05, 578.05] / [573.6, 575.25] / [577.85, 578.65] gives -0.24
